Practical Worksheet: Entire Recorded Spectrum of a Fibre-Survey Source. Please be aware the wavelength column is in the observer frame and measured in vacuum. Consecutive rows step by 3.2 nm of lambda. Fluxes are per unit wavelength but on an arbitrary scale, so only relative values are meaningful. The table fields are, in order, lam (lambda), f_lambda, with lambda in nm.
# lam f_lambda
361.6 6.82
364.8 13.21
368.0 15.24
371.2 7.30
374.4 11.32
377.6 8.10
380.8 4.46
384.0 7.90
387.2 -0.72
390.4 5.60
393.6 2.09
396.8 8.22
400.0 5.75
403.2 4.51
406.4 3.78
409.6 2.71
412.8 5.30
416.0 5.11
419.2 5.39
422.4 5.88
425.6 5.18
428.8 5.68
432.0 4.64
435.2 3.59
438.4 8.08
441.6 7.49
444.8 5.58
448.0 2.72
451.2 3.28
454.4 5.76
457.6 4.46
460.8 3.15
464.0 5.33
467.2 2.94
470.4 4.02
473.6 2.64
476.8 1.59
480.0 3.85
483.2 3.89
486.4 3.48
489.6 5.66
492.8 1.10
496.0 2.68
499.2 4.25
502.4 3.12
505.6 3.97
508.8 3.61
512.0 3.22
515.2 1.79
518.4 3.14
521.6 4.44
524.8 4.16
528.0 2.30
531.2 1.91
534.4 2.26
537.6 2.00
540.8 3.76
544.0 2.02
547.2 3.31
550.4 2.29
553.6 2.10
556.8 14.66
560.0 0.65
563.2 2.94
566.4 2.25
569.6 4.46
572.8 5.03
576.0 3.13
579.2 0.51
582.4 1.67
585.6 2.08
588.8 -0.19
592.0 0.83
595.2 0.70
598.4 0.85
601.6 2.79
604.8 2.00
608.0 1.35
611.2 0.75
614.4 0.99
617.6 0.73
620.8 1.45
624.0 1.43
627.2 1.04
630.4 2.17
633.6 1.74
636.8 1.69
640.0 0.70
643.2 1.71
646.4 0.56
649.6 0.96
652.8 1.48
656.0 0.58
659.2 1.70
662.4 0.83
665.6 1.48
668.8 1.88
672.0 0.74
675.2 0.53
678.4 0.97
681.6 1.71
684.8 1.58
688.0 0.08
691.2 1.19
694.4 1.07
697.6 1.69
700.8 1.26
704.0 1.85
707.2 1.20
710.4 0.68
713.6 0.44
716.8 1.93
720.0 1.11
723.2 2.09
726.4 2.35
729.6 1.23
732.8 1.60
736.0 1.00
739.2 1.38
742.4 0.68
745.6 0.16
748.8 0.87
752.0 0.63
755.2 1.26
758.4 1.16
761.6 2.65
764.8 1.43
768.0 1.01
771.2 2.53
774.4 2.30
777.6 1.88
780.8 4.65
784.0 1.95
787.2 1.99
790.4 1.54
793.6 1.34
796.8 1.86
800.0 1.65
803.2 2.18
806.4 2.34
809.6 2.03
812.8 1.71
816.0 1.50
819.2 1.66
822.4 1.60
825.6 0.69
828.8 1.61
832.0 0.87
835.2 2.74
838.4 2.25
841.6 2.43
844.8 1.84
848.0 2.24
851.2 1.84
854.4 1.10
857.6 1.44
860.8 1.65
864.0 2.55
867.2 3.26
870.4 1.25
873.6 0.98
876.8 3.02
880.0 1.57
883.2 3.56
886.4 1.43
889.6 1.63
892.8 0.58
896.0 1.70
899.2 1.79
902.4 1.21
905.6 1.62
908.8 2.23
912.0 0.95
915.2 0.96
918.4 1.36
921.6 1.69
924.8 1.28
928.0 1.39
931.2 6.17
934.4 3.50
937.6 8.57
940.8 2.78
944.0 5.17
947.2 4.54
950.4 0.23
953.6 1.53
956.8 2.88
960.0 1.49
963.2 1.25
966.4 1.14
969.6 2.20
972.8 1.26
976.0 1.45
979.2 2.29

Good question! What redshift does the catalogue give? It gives 1.09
